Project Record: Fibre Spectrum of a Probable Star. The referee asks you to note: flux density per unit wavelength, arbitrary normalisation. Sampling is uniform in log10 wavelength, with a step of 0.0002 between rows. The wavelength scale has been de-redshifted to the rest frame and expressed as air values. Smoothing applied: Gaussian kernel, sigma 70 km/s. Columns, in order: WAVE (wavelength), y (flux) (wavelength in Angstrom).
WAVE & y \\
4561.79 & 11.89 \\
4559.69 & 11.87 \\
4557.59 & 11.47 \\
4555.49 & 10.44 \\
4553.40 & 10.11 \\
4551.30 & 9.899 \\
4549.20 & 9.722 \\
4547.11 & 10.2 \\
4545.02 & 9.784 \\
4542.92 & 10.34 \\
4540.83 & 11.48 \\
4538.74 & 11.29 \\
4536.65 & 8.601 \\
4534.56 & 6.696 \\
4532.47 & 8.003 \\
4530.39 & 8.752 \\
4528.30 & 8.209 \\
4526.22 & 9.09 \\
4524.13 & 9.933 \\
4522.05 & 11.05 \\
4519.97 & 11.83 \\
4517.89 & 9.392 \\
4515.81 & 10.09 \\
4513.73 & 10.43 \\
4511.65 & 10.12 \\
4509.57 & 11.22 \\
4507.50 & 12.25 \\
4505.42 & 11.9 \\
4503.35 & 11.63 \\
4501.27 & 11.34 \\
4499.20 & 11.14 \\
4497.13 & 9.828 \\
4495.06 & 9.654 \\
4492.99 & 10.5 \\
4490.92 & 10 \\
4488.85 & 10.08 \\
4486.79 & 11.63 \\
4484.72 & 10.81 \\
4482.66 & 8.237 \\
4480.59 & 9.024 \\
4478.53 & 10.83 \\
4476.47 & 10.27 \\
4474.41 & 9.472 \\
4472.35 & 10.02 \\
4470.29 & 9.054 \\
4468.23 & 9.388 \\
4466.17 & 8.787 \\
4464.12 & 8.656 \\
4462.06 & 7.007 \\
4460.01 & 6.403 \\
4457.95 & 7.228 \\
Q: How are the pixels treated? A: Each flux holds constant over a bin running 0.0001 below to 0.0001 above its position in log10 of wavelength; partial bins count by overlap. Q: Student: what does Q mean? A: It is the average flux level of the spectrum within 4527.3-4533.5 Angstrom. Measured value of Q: 8.33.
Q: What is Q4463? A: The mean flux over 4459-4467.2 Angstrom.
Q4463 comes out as 7.72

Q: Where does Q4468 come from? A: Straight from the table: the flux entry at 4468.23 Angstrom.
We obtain 9.388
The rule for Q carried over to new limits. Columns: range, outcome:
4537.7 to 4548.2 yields 10.6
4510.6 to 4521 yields 10.4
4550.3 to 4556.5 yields 10.2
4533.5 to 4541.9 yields 9.52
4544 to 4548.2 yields 10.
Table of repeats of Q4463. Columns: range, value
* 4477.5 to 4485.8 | 9.73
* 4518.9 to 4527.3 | 10.5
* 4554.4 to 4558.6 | 11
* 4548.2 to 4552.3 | 9.8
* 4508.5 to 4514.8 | 10.6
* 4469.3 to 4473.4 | 9.54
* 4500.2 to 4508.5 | 11.8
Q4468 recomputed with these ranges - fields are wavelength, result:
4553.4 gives 10.11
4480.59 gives 9.024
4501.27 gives 11.34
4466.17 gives 8.787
